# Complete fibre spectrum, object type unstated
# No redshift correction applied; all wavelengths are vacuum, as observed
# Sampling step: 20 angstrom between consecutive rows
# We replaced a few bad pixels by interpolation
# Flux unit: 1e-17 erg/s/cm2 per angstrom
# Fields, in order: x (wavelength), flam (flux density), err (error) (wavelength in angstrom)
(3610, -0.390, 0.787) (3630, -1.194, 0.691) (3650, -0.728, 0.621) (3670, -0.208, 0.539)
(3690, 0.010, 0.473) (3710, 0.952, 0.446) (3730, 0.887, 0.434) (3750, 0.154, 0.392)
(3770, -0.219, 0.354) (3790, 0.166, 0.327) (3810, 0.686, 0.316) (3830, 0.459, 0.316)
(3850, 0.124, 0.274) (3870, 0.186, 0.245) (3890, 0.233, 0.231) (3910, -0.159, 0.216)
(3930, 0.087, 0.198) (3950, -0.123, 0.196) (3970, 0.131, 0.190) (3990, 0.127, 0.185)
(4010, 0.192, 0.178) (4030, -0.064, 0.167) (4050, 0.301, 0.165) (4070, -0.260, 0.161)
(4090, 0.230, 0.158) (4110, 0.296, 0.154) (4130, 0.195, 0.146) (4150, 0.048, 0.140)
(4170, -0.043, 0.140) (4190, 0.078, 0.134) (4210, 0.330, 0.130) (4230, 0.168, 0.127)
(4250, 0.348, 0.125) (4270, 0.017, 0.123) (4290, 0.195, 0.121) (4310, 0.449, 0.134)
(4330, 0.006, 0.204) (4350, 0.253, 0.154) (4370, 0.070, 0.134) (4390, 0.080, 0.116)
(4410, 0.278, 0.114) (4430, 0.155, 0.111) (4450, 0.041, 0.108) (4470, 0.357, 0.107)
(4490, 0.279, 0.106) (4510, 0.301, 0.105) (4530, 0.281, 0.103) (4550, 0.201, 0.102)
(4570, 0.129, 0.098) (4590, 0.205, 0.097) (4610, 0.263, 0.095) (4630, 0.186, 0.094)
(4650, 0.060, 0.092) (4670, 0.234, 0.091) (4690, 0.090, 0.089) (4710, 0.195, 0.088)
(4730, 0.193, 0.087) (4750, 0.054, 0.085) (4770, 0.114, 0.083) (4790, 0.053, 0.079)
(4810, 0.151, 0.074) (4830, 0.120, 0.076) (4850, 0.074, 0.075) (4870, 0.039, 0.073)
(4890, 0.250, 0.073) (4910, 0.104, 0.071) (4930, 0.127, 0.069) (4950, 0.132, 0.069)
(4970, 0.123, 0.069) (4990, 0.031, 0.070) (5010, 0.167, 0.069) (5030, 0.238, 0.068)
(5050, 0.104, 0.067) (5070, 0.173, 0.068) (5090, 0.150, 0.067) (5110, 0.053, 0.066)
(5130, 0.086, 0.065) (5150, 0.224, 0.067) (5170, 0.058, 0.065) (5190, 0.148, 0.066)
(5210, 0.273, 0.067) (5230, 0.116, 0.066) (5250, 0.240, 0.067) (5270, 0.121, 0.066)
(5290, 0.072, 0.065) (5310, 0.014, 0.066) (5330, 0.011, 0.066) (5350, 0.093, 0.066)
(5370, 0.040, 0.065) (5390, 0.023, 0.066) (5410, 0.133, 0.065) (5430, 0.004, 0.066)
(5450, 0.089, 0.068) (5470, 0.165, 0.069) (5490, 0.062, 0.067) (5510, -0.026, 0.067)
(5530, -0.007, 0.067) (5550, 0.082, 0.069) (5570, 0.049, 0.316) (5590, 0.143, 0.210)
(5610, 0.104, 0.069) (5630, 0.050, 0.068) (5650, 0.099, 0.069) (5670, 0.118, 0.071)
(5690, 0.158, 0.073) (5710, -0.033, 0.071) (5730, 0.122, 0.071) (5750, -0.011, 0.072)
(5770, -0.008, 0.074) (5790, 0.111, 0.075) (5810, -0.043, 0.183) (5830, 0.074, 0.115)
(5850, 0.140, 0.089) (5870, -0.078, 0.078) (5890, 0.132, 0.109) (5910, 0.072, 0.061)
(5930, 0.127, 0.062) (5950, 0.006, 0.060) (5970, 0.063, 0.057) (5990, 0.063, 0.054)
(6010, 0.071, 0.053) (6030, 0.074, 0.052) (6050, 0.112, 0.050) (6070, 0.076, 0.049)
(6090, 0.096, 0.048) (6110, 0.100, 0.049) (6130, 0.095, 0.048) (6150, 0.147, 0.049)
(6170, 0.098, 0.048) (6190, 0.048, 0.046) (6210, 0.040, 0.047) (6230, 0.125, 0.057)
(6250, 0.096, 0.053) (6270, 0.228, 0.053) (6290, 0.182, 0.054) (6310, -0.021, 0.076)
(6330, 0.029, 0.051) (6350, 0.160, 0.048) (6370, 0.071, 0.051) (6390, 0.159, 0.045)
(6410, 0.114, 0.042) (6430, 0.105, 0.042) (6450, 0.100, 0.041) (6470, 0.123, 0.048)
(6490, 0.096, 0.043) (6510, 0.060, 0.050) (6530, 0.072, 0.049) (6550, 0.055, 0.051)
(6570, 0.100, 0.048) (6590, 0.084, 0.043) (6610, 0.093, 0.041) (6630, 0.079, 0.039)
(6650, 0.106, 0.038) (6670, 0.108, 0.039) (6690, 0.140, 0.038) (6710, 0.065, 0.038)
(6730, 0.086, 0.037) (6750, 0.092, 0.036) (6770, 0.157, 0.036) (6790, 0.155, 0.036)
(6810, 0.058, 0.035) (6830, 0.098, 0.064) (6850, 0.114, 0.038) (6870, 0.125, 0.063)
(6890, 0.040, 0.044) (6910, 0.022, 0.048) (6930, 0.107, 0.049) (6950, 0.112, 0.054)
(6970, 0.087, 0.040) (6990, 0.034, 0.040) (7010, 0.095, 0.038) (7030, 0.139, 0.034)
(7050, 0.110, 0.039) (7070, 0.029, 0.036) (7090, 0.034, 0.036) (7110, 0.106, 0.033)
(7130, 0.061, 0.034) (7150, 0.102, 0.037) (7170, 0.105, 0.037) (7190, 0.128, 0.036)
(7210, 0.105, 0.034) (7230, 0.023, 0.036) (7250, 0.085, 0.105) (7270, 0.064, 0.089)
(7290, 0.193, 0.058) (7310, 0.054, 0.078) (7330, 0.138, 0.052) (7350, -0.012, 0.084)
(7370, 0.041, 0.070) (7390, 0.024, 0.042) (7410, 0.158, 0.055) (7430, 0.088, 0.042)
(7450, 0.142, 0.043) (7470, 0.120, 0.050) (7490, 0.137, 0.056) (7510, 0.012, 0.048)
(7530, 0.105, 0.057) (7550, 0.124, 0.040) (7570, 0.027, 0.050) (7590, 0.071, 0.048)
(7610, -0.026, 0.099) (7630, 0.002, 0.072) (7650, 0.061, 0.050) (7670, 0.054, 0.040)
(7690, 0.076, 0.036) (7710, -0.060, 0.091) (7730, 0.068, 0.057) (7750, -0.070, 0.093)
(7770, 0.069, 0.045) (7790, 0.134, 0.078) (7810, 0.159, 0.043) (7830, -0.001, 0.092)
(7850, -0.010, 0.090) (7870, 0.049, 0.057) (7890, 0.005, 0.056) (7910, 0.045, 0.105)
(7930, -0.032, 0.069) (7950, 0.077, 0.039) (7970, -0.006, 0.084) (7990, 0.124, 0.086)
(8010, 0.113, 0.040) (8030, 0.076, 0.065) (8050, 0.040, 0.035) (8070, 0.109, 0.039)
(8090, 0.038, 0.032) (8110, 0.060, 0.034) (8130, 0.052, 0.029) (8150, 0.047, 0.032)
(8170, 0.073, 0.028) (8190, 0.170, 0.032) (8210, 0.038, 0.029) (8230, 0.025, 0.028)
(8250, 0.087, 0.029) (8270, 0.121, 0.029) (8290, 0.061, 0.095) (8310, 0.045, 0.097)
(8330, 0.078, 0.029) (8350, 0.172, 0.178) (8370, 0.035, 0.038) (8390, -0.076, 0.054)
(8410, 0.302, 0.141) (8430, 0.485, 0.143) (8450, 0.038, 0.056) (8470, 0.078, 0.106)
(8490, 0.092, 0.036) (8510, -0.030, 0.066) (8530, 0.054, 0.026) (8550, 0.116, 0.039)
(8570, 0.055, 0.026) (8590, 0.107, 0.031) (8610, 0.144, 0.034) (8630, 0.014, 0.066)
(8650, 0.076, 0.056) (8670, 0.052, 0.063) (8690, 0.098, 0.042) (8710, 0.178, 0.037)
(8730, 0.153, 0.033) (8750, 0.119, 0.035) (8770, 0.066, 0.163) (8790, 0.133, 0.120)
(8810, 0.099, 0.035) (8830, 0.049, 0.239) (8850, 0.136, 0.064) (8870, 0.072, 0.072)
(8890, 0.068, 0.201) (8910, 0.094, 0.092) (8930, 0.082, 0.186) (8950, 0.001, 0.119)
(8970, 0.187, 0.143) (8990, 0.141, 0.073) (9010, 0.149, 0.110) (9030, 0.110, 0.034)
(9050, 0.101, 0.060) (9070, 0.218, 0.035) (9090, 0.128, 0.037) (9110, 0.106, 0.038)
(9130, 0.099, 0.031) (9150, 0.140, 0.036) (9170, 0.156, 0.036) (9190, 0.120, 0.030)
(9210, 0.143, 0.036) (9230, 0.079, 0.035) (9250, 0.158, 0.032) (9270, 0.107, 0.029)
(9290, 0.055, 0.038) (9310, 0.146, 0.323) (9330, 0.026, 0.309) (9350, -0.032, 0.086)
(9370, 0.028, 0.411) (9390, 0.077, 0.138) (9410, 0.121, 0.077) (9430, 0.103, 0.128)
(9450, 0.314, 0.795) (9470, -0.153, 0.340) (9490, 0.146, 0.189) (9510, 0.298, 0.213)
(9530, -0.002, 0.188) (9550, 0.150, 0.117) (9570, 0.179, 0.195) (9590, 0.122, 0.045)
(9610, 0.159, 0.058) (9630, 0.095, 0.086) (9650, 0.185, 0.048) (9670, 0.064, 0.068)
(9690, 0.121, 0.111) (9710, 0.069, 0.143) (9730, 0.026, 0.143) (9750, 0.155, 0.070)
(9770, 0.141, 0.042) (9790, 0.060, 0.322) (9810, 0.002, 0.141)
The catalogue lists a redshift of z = 1.258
